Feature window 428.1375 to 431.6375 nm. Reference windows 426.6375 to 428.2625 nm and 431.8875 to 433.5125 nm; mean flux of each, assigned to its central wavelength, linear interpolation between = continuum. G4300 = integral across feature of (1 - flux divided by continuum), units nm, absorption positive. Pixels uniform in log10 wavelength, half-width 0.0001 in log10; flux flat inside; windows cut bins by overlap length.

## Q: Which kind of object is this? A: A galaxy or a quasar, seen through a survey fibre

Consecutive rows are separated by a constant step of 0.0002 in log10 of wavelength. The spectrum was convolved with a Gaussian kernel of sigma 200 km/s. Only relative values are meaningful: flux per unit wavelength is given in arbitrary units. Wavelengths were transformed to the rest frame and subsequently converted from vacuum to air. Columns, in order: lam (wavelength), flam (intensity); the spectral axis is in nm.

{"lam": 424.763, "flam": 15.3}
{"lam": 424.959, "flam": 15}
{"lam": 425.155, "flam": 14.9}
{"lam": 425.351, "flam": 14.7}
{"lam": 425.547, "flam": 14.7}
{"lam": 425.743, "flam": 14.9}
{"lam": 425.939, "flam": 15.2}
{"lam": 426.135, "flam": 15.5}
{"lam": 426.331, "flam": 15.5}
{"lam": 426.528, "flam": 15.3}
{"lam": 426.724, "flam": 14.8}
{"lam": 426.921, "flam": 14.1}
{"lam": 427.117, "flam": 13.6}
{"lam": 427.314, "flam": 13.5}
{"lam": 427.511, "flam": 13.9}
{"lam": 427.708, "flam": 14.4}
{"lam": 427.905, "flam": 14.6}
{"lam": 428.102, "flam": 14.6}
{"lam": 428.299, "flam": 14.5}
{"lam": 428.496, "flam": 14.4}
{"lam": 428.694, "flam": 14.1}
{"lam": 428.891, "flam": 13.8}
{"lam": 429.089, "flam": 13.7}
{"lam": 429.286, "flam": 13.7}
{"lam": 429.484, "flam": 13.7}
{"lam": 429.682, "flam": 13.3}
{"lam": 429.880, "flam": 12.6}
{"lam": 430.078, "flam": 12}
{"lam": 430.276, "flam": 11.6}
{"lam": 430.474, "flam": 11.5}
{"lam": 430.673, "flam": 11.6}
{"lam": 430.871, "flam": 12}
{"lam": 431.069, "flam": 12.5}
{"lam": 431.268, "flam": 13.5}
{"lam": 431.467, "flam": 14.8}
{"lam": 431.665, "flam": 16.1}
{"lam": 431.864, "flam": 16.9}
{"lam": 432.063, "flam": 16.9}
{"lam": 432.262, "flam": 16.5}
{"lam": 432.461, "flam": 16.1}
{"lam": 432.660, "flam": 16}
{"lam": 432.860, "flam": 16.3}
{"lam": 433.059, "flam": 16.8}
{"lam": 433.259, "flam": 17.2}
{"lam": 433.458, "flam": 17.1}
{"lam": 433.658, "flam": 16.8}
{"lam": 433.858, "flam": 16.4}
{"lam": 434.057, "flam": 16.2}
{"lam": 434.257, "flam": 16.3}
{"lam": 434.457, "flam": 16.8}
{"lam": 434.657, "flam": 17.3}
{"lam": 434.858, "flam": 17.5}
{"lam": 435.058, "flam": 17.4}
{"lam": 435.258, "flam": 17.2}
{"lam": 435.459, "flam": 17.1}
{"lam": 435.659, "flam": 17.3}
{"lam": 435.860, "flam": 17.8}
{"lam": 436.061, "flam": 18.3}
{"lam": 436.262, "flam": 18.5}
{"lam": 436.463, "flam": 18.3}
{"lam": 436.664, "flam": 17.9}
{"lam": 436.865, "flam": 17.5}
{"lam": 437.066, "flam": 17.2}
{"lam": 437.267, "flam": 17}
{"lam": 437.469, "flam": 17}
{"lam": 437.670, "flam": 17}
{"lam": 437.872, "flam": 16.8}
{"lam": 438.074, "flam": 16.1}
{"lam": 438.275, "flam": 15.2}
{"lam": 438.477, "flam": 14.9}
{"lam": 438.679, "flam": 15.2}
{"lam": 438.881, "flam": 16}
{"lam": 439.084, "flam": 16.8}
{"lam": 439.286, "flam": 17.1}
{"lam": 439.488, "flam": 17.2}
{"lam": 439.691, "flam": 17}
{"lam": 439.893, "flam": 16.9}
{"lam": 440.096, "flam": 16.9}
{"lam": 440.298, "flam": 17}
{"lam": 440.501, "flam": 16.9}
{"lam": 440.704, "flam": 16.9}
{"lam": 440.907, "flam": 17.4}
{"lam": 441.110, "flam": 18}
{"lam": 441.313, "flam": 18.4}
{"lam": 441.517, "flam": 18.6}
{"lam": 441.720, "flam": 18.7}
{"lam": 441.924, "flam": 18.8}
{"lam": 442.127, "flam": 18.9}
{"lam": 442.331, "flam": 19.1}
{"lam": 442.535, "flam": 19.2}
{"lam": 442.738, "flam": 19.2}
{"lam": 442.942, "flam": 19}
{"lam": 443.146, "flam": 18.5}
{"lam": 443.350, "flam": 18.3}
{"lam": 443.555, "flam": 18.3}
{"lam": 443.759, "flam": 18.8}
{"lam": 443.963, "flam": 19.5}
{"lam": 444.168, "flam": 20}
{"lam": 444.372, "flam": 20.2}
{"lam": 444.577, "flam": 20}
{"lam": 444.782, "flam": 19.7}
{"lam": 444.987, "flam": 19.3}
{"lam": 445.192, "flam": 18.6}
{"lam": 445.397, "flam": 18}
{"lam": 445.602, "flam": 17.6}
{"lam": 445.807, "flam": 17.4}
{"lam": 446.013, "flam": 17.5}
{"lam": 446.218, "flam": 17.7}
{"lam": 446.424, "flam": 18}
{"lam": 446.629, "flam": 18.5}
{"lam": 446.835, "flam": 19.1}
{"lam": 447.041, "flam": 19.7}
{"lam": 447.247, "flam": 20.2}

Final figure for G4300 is 0.47 nm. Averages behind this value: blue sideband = 14.2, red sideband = 16.6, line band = 13.2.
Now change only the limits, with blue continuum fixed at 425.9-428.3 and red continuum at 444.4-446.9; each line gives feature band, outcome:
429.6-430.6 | 0.20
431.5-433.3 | -0.09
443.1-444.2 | -0.05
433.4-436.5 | -0.20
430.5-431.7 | 0.18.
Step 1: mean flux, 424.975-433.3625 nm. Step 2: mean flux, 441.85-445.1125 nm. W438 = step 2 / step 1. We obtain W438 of 1.3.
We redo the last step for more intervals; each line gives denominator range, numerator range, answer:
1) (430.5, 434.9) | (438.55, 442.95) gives 1.12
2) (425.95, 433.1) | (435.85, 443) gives 1.22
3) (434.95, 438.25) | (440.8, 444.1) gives 1.08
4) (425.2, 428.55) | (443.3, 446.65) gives 1.28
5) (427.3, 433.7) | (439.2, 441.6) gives 1.20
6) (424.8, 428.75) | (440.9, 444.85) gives 1.30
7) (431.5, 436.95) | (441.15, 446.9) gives 1.10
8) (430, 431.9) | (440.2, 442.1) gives 1.36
